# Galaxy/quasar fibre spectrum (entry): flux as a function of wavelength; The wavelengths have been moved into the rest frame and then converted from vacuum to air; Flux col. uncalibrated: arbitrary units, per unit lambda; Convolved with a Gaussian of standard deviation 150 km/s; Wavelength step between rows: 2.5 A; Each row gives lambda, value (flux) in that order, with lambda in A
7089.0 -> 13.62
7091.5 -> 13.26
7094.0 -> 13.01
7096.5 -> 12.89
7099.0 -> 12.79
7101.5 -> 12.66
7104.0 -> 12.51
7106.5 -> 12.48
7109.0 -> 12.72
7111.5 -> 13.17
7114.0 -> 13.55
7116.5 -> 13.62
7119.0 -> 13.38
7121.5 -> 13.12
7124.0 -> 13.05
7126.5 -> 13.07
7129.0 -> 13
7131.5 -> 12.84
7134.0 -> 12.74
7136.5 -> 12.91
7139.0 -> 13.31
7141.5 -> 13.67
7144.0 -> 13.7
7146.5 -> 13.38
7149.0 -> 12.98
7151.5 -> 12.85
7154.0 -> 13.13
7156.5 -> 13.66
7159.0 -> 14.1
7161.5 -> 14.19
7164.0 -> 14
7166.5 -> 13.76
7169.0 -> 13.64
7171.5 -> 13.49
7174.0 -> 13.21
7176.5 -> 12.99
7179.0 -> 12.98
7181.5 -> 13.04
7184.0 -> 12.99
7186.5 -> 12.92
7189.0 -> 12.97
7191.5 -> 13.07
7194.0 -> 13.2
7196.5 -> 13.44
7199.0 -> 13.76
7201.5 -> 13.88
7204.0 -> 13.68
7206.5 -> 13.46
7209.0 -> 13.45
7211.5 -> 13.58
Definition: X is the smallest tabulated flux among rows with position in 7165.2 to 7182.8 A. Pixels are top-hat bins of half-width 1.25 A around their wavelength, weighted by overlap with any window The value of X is 12.98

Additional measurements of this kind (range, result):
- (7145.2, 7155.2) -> 12.85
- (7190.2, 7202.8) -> 13.07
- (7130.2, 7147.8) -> 12.74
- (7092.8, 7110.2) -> 12.48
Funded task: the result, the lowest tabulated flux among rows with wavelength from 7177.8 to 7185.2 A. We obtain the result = 12.98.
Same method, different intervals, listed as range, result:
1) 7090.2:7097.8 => 12.89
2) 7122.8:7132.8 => 12.84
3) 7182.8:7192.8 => 12.92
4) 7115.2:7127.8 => 13.05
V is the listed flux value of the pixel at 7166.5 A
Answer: 13.76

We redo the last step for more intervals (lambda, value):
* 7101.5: 12.66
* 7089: 13.62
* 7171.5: 13.49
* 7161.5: 14.19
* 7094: 13.01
